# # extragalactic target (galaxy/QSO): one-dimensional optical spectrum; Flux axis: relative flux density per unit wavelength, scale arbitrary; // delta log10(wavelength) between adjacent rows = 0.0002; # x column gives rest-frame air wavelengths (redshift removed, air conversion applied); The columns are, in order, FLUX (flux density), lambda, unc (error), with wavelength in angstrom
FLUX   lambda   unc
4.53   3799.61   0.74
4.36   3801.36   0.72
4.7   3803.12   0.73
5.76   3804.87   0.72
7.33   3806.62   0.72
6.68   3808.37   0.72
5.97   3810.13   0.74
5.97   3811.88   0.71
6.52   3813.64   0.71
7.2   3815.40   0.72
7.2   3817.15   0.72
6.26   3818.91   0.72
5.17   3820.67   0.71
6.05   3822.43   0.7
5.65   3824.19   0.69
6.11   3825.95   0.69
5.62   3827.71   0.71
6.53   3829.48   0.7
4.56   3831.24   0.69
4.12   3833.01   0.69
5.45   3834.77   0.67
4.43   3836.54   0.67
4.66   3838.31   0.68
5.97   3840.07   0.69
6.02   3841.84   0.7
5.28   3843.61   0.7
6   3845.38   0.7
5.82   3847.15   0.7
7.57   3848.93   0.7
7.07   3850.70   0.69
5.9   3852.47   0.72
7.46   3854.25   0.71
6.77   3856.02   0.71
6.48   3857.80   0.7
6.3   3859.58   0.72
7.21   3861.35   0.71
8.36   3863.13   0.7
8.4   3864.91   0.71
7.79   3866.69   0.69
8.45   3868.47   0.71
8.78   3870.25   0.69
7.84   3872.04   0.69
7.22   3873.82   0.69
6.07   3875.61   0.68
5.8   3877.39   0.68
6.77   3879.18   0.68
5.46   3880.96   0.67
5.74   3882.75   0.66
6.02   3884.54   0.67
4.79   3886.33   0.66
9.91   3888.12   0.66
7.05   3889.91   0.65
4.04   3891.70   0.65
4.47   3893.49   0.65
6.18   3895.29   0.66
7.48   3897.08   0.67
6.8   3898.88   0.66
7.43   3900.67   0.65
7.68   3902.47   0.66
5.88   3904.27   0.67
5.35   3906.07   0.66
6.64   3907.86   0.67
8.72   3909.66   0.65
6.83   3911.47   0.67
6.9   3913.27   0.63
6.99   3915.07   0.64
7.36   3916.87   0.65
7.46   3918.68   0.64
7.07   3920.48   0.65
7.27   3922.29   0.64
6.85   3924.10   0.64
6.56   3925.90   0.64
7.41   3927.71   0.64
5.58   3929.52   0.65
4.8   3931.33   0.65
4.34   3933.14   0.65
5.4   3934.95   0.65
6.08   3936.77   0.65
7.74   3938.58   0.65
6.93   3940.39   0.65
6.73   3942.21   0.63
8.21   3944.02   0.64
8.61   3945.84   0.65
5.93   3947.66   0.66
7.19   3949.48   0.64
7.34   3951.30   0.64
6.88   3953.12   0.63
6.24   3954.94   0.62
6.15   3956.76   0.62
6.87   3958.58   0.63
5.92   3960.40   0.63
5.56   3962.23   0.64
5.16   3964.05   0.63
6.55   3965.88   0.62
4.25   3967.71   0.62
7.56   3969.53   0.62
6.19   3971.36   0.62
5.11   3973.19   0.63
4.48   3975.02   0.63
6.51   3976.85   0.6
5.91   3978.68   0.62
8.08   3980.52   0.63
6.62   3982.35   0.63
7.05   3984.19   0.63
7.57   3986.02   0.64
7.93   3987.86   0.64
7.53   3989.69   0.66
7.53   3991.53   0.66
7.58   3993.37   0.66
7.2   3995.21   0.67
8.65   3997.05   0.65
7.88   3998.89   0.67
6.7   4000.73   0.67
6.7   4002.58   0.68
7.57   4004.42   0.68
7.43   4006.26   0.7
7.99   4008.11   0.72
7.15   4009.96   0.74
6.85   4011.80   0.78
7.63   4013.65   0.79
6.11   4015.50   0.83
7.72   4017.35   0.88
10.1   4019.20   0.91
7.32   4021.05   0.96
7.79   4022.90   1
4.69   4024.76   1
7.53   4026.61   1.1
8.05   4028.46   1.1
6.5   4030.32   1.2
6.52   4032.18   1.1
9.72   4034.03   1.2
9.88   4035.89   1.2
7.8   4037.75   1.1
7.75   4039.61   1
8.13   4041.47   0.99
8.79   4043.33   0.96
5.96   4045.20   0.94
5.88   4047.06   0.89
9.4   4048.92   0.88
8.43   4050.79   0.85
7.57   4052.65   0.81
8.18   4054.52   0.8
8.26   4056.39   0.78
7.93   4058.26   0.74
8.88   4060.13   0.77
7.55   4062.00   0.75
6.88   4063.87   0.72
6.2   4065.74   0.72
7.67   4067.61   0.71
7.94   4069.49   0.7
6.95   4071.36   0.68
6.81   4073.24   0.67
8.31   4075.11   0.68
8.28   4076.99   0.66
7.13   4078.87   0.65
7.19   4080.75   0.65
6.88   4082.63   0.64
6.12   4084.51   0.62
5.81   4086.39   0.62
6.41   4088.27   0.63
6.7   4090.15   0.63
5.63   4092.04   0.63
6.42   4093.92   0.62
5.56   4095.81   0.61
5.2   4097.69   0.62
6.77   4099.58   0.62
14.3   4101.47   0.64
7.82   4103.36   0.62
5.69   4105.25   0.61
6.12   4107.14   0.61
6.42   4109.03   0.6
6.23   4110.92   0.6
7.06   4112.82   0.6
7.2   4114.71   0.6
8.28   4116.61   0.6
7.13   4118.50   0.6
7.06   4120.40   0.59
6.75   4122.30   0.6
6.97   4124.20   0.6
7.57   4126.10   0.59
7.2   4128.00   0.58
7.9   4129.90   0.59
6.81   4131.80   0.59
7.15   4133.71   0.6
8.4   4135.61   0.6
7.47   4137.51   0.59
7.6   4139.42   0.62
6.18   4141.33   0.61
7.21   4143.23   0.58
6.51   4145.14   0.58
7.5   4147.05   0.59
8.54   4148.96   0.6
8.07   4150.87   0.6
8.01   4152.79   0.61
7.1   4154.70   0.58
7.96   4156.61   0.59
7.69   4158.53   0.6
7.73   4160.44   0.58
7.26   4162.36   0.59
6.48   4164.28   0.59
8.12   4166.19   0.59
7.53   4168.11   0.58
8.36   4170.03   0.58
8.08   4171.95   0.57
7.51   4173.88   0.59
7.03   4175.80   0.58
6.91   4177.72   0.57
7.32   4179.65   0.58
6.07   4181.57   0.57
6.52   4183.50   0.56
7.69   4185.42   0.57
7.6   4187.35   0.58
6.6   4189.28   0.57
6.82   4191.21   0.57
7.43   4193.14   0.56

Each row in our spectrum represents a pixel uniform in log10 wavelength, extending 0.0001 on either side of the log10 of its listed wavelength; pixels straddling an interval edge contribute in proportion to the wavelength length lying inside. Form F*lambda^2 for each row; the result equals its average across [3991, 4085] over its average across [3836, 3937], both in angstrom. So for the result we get 1.24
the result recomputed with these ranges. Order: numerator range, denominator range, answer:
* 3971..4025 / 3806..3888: 1.21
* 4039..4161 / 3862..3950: 1.19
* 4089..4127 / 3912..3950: 1.14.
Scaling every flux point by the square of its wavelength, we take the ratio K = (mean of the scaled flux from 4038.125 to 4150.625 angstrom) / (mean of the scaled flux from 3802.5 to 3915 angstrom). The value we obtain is 1.28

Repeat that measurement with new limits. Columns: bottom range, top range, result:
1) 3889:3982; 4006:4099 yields 1.20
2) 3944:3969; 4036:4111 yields 1.21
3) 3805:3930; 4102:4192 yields 1.28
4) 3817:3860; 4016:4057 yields 1.46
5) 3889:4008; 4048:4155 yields 1.18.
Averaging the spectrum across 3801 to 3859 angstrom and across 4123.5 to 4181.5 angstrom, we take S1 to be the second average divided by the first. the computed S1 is 1.25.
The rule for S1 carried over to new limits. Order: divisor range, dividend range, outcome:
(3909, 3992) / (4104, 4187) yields 1.10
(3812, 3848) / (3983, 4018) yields 1.29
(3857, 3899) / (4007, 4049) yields 1.11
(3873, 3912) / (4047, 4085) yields 1.18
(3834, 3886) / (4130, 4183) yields 1.13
